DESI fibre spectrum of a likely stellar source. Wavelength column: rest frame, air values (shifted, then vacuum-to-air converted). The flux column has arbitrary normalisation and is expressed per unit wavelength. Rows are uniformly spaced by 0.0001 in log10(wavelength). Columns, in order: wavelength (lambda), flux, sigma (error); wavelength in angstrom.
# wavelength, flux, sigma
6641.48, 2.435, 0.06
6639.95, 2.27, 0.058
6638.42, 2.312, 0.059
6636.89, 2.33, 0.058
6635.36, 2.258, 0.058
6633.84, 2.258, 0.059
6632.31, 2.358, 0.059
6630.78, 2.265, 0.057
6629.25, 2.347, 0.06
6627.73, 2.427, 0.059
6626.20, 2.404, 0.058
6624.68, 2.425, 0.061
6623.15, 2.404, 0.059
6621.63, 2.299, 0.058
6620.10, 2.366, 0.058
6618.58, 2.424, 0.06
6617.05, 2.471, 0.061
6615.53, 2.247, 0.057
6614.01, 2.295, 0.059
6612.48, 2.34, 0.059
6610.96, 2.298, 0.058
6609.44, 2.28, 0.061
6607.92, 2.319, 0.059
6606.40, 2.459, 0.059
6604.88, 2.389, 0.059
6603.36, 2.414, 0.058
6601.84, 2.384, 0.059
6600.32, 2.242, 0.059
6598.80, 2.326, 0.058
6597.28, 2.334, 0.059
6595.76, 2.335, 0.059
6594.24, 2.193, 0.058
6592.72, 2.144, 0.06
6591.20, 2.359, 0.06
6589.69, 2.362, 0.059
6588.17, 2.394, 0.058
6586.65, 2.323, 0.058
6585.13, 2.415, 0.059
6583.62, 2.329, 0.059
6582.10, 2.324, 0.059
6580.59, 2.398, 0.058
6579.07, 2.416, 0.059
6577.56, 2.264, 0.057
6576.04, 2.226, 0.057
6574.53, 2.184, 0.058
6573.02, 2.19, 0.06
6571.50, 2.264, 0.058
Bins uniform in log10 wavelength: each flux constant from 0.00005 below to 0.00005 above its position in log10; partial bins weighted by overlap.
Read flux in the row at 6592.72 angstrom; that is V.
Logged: 2.144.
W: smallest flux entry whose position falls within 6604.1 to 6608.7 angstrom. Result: 2.319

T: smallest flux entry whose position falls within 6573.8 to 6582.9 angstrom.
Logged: 2.184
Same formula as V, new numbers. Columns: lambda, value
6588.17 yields 2.394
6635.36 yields 2.258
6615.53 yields 2.247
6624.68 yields 2.425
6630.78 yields 2.265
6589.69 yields 2.362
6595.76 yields 2.335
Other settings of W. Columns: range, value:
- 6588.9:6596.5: 2.144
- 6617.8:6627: 2.299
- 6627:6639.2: 2.258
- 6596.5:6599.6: 2.326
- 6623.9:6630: 2.347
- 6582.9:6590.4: 2.323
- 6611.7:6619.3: 2.247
